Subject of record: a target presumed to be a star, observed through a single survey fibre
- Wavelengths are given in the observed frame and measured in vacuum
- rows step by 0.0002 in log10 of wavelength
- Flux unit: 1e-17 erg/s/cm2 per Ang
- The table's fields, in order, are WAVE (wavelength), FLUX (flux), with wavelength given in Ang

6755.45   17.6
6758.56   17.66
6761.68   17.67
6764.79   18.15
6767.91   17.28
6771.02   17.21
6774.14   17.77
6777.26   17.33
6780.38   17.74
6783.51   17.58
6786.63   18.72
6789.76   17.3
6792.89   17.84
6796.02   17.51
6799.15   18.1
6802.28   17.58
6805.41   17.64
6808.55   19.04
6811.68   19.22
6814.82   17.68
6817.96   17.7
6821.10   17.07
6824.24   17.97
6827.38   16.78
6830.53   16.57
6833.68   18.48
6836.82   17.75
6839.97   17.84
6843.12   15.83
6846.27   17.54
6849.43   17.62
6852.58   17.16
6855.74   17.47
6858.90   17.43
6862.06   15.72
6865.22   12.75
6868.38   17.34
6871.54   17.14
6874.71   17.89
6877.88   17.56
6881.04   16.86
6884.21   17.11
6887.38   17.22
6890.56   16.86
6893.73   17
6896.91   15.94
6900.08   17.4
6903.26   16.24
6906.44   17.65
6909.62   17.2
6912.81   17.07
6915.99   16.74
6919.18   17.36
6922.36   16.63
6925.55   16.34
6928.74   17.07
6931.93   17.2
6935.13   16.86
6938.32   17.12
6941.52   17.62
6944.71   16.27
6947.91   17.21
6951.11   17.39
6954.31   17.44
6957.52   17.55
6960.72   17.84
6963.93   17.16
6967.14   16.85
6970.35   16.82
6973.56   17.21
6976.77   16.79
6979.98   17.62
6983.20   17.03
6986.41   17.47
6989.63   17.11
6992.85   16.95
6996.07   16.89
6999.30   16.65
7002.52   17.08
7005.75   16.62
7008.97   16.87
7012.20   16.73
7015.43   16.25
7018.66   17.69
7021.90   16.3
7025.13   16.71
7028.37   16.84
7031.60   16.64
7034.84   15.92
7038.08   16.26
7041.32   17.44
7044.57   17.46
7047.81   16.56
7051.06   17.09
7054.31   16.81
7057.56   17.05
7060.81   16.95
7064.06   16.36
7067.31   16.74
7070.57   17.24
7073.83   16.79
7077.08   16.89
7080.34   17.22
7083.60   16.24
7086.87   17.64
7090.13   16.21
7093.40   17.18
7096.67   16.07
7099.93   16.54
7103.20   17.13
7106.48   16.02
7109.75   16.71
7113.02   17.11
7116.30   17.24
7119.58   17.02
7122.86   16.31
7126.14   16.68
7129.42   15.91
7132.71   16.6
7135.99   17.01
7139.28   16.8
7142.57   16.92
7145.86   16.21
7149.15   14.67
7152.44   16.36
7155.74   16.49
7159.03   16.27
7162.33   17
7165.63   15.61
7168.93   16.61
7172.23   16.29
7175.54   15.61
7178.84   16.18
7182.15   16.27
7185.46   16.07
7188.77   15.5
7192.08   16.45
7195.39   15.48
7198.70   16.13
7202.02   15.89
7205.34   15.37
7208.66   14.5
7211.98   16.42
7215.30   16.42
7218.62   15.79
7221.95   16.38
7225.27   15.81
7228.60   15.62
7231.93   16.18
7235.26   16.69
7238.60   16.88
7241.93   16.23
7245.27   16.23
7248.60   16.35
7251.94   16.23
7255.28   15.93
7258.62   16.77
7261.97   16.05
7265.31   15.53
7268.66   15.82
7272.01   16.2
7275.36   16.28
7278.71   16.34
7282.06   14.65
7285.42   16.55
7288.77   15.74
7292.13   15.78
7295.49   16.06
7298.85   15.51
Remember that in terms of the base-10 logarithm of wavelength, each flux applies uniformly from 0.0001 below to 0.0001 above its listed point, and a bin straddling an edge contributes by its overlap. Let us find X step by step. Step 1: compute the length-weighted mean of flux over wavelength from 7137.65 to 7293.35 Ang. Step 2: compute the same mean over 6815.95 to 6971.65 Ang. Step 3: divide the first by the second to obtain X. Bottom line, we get 0.9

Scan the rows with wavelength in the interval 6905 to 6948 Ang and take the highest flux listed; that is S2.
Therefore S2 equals 17.65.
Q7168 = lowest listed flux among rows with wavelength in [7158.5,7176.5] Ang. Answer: 15.61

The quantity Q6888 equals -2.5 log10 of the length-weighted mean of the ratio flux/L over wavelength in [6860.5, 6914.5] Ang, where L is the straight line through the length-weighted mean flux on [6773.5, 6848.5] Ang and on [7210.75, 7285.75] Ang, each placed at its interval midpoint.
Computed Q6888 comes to 0.04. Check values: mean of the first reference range 17.7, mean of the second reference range 16.1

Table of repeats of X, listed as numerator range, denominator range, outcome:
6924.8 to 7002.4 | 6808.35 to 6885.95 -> 0.99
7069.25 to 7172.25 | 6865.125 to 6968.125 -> 0.97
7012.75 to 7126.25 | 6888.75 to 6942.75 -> 0.99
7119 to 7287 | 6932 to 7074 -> 0.95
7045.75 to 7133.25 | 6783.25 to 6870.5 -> 0.96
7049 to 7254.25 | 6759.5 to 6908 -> 0.95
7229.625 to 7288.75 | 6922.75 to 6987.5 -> 0.94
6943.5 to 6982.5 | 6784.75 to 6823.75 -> 0.96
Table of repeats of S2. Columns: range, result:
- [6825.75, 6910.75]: 18.48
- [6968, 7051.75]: 17.69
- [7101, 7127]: 17.24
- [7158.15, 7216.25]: 17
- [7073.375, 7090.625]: 17.64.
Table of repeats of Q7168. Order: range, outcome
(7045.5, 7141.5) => 15.91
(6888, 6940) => 15.94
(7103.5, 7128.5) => 16.02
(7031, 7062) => 15.92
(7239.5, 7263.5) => 15.93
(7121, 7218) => 14.5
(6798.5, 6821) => 17.58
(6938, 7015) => 16.27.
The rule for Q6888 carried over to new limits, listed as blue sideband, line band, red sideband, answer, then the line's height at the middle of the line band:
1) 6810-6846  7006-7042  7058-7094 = 0.02 mag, 17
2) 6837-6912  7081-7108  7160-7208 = -0.03 mag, 16.3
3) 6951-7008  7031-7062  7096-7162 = 0.00 mag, 16.9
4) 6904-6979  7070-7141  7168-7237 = -0.02 mag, 16.4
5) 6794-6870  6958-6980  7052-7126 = -0.01 mag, 17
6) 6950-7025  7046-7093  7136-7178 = -0.01 mag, 16.7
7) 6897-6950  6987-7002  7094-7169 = -0.01 mag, 16.8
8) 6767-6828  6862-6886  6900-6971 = 0.05 mag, 17.4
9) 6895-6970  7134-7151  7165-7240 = -0.01 mag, 16.2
